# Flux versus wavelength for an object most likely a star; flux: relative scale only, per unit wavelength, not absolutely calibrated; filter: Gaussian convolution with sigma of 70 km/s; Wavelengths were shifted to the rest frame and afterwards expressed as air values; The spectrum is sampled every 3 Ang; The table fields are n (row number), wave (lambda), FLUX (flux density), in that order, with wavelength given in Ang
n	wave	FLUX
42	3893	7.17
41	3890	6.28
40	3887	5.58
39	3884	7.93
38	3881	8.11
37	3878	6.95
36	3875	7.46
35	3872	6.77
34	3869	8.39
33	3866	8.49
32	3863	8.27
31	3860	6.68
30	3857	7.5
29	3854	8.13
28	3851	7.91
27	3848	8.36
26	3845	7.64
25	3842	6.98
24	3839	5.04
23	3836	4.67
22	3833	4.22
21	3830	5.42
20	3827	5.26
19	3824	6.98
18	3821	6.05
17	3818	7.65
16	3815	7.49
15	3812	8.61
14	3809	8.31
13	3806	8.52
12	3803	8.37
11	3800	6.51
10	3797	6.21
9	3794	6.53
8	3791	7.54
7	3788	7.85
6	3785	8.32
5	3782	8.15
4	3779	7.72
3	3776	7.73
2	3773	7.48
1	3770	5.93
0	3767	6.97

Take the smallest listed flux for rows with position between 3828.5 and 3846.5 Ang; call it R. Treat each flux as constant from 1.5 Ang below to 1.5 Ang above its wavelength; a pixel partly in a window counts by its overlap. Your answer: 4.22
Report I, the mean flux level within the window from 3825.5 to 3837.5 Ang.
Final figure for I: 4.89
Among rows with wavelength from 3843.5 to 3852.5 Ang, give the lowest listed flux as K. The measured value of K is 7.64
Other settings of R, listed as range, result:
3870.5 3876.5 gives 6.77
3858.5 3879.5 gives 6.68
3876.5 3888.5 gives 5.58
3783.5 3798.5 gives 6.21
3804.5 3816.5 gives 7.49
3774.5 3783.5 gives 7.72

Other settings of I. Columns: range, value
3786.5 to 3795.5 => 7.31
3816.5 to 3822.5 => 6.85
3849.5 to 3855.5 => 8.02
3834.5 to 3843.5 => 5.56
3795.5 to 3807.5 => 7.4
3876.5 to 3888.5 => 7.14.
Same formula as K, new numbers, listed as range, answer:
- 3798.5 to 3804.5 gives 6.51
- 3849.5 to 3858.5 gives 7.5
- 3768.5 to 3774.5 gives 5.93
